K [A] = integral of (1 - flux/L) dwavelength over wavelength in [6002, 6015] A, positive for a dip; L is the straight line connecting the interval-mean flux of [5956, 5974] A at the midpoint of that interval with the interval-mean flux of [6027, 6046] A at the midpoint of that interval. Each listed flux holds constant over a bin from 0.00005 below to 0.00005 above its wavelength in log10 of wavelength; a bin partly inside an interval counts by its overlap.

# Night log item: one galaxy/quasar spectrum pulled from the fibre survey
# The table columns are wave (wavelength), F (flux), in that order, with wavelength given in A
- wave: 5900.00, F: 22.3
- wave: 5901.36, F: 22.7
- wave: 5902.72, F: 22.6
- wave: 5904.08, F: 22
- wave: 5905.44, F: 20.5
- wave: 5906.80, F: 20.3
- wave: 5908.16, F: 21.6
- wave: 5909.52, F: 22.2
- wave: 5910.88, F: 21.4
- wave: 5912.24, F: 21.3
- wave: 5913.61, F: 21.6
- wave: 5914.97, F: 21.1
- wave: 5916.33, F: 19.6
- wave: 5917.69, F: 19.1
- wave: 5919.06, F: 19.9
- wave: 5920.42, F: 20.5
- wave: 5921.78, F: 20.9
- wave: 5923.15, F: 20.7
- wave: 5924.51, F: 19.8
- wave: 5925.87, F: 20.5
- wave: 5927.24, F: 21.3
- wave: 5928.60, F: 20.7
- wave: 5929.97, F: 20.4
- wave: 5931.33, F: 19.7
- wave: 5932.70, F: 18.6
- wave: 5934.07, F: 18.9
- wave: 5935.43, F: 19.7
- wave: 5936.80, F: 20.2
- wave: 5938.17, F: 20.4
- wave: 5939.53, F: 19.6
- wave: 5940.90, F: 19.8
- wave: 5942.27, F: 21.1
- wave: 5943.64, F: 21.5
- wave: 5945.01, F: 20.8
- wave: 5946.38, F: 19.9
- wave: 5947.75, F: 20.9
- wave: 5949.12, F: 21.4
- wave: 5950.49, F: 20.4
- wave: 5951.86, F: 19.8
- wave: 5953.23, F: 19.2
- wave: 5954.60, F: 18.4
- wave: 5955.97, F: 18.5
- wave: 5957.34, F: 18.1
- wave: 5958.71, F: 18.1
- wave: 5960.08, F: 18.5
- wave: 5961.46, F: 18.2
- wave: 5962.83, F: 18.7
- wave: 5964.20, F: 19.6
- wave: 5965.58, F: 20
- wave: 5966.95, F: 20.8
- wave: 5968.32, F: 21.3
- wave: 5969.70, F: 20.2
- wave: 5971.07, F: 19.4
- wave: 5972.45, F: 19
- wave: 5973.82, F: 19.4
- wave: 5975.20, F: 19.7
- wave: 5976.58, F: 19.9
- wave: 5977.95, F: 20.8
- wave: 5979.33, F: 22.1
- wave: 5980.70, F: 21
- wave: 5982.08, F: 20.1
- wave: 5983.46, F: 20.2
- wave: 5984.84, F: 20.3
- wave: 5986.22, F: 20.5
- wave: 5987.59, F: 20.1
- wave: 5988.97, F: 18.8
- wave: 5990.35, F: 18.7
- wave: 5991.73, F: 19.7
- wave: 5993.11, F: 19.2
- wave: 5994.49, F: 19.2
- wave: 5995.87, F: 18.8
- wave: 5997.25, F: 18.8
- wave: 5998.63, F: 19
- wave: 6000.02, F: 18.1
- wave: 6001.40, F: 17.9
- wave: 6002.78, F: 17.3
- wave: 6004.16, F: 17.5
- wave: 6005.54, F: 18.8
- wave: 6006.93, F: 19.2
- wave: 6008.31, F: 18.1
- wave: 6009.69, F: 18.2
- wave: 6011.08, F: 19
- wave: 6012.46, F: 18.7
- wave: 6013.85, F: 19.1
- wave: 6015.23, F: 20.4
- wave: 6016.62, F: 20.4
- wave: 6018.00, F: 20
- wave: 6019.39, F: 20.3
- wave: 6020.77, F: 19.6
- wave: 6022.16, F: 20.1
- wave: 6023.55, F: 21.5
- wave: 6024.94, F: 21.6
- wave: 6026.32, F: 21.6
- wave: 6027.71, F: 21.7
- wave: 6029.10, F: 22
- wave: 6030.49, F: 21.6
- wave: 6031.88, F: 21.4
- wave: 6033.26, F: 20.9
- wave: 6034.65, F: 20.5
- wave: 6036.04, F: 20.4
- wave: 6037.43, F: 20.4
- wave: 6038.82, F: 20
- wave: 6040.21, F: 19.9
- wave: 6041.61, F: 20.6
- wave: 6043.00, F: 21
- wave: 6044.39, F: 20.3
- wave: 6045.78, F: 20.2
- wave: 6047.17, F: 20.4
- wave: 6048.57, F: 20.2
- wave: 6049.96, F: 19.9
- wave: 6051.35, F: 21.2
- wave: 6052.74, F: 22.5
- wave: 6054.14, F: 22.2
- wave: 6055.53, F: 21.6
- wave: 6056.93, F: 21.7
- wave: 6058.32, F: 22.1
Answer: 1.1 A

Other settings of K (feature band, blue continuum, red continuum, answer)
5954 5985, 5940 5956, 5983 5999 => 0.2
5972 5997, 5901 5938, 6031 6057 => 1.0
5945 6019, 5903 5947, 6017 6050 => 4.2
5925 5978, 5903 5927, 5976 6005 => 0.8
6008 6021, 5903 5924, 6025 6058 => 1.0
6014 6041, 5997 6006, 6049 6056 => -1.2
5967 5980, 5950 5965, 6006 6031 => -0.7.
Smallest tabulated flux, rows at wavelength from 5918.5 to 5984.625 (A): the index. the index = 18.1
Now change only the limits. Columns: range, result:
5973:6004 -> 17.3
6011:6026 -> 18.7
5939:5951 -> 19.6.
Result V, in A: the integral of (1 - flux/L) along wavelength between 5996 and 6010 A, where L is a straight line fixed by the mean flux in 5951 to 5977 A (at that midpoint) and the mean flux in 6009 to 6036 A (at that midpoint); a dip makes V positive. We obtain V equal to 1.2 A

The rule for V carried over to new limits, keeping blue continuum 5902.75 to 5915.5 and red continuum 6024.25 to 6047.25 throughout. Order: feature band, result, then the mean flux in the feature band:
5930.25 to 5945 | 0.9 A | 20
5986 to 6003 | 1.7 A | 18.9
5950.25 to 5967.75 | 1.7 A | 19.1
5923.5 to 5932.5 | 0.4 A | 20.3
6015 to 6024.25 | 0.3 A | 20.3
